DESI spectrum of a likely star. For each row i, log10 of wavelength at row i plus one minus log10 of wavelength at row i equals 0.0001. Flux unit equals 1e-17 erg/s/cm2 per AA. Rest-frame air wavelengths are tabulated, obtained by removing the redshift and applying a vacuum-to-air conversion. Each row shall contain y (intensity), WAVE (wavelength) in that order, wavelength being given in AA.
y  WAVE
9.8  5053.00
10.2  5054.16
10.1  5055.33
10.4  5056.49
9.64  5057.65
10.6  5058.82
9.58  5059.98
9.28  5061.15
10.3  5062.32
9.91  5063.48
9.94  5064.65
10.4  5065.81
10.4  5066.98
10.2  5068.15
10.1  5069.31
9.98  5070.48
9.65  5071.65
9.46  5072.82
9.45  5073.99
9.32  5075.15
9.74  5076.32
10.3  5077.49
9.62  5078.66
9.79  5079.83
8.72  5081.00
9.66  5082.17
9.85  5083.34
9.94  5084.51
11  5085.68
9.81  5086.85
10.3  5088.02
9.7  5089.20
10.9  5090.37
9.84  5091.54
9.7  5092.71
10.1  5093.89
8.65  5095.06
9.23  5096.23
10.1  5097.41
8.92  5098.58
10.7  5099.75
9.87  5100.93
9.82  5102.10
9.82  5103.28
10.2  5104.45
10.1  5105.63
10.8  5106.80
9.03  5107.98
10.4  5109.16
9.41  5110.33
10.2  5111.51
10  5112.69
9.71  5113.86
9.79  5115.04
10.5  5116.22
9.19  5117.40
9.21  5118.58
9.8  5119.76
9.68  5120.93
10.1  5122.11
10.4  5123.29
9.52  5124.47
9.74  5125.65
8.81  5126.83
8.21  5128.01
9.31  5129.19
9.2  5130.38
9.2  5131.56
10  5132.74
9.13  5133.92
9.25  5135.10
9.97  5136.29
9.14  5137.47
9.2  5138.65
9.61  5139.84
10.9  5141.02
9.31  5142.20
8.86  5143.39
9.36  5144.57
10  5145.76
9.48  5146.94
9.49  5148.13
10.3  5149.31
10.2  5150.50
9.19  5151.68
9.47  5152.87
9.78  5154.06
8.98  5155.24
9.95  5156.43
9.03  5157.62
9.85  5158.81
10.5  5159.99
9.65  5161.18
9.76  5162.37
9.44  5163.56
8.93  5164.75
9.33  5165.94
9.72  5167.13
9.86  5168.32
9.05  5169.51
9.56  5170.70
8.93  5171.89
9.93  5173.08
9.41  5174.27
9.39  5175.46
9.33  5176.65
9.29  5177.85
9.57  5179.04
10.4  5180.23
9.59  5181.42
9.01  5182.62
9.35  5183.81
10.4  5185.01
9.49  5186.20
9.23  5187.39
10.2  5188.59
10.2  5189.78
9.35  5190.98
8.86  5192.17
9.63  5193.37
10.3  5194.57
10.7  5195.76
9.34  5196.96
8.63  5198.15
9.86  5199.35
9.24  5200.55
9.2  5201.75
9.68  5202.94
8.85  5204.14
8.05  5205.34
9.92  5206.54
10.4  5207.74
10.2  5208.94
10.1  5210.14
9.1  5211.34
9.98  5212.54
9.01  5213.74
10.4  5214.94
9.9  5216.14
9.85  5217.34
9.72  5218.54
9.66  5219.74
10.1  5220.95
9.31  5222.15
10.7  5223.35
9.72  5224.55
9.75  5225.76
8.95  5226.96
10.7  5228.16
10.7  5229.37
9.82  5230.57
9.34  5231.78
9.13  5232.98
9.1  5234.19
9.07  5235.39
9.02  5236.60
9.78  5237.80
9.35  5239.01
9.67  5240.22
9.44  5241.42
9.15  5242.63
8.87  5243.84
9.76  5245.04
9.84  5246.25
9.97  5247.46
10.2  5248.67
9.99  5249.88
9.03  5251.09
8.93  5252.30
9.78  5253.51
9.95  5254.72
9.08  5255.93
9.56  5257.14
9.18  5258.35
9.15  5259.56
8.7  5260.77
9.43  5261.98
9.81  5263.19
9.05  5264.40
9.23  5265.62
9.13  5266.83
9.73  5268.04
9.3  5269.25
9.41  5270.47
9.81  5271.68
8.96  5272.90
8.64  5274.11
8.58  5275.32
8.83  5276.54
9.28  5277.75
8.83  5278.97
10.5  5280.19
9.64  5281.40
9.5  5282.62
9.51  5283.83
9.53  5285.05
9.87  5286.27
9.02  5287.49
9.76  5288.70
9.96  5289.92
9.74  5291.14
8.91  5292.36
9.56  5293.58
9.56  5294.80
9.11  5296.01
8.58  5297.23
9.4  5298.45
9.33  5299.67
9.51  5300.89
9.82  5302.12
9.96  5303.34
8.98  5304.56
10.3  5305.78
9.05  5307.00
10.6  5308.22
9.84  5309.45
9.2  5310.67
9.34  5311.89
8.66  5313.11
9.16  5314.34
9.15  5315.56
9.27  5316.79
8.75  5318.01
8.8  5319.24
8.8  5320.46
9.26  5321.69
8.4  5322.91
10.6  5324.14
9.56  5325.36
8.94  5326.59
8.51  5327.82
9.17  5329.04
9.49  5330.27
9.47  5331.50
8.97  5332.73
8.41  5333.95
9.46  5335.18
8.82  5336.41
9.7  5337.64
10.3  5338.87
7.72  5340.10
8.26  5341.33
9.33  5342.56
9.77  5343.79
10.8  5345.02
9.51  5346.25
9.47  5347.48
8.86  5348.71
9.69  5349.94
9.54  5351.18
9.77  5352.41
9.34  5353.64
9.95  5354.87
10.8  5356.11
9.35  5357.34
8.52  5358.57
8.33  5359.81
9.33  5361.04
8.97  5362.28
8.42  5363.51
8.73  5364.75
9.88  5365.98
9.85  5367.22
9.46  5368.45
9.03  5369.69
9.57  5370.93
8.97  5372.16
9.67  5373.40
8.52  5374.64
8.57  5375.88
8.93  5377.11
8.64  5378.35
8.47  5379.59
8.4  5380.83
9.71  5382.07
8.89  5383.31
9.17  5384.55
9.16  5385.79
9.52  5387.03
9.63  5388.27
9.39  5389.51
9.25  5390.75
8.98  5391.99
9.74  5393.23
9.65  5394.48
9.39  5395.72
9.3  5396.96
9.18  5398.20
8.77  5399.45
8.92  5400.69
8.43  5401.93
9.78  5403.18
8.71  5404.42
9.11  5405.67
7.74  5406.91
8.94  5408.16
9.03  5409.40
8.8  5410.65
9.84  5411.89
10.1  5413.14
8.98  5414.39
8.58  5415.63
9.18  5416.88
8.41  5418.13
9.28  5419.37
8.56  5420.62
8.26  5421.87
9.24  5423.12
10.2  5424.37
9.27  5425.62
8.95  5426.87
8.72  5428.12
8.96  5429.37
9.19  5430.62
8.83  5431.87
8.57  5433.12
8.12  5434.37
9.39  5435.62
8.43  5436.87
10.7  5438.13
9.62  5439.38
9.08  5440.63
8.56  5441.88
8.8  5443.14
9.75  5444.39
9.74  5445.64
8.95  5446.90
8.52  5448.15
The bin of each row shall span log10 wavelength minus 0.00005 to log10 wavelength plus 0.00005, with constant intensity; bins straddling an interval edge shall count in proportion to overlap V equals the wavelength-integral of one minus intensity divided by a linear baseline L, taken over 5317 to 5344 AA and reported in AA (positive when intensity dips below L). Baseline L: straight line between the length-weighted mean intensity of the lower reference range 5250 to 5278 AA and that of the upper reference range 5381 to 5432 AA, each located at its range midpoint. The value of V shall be 0.2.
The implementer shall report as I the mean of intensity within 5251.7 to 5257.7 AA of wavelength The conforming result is 9.46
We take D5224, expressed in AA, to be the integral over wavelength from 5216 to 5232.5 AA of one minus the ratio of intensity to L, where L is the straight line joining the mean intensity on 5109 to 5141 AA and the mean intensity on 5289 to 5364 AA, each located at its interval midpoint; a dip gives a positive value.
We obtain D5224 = -0.7 AA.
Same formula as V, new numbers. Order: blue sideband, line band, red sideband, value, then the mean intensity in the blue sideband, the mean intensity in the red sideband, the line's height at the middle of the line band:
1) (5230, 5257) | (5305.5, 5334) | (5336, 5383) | 0.2 AA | 9.47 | 9.23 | 9.31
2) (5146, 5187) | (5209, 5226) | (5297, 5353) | -0.6 AA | 9.58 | 9.31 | 9.49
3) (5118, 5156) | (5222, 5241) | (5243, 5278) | -0.5 AA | 9.53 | 9.35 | 9.39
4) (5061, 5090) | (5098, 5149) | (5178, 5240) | 0.7 AA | 9.89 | 9.64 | 9.8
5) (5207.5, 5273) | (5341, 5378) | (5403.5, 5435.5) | -0.6 AA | 9.58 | 8.96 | 9.17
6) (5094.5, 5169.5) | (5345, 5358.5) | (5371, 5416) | -0.7 AA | 9.63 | 9.09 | 9.18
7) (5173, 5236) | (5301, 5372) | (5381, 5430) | -0.2 AA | 9.64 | 9.11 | 9.29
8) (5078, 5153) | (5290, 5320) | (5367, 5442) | -0.2 AA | 9.71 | 9.09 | 9.3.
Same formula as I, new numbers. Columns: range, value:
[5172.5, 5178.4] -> 9.46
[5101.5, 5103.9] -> 9.85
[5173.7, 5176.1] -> 9.41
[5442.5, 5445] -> 9.26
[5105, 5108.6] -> 9.96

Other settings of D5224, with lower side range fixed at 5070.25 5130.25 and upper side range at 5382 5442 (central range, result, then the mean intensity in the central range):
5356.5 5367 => 0.22 AA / 9.02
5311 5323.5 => 0.46 AA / 8.97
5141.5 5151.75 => 0.05 AA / 9.62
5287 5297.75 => -0.01 AA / 9.37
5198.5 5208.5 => 0.16 AA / 9.39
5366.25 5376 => -0.07 AA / 9.26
